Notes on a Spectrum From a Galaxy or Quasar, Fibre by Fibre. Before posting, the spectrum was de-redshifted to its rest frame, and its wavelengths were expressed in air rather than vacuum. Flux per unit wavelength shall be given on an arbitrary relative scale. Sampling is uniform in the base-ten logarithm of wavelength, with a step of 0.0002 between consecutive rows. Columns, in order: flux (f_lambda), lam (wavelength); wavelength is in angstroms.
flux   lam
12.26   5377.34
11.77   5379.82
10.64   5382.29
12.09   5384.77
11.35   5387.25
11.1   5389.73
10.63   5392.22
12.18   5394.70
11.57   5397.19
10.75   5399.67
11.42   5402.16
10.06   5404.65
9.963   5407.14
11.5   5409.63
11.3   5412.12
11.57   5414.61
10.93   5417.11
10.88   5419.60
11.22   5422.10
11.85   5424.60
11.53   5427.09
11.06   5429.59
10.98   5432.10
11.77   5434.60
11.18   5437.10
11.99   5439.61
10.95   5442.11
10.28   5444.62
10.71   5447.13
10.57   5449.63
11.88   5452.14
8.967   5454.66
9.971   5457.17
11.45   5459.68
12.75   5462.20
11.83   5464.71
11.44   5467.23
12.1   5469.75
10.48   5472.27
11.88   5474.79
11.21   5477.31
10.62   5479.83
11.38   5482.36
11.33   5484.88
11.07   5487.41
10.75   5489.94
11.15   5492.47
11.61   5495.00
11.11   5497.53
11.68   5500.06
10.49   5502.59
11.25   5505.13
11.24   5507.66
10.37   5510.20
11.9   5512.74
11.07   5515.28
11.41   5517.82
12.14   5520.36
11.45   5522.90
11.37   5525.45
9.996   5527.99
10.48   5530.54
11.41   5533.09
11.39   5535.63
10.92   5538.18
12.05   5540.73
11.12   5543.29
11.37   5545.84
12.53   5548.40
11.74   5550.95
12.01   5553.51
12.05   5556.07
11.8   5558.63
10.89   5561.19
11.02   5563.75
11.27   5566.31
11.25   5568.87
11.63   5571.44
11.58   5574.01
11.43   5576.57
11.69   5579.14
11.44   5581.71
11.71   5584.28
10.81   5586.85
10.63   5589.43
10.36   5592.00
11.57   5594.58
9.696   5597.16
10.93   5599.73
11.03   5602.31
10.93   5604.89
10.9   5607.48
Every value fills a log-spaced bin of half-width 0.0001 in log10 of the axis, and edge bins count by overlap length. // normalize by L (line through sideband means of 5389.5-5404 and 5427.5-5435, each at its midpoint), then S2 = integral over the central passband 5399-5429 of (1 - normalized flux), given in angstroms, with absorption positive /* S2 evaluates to 0.4 angstroms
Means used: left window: 11.2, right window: 11.2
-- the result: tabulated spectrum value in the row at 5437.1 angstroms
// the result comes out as 11.18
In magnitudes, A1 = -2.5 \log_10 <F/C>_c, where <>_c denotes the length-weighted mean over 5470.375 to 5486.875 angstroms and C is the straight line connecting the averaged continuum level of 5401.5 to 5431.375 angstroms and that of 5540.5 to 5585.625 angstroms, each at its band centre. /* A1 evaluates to 0.01 mag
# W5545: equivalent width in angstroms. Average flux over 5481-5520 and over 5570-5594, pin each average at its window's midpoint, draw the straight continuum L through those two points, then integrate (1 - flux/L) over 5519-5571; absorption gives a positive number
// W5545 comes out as -0.8 angstroms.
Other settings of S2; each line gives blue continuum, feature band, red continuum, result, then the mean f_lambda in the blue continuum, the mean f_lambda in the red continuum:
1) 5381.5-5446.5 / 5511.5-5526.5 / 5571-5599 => -0.56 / 11.2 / 11.1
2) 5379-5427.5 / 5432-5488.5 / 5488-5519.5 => 0.11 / 11.2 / 11.2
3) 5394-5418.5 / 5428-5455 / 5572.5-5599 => 0.21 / 11.1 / 11.1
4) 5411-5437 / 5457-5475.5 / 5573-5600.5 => -0.53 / 11.3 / 11.1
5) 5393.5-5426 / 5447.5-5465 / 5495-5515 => 0.27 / 11.2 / 11.2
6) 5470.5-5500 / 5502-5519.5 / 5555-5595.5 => 0.11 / 11.2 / 11.3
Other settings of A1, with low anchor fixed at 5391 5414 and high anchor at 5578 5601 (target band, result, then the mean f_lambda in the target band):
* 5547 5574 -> -0.060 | 11.6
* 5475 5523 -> -0.021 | 11.2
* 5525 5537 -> 0.010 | 10.9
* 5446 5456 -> 0.051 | 10.5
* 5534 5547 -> -0.037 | 11.4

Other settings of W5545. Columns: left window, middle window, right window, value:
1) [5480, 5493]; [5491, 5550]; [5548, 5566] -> 0.4 angstroms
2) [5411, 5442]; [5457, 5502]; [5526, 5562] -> 0.1 angstroms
